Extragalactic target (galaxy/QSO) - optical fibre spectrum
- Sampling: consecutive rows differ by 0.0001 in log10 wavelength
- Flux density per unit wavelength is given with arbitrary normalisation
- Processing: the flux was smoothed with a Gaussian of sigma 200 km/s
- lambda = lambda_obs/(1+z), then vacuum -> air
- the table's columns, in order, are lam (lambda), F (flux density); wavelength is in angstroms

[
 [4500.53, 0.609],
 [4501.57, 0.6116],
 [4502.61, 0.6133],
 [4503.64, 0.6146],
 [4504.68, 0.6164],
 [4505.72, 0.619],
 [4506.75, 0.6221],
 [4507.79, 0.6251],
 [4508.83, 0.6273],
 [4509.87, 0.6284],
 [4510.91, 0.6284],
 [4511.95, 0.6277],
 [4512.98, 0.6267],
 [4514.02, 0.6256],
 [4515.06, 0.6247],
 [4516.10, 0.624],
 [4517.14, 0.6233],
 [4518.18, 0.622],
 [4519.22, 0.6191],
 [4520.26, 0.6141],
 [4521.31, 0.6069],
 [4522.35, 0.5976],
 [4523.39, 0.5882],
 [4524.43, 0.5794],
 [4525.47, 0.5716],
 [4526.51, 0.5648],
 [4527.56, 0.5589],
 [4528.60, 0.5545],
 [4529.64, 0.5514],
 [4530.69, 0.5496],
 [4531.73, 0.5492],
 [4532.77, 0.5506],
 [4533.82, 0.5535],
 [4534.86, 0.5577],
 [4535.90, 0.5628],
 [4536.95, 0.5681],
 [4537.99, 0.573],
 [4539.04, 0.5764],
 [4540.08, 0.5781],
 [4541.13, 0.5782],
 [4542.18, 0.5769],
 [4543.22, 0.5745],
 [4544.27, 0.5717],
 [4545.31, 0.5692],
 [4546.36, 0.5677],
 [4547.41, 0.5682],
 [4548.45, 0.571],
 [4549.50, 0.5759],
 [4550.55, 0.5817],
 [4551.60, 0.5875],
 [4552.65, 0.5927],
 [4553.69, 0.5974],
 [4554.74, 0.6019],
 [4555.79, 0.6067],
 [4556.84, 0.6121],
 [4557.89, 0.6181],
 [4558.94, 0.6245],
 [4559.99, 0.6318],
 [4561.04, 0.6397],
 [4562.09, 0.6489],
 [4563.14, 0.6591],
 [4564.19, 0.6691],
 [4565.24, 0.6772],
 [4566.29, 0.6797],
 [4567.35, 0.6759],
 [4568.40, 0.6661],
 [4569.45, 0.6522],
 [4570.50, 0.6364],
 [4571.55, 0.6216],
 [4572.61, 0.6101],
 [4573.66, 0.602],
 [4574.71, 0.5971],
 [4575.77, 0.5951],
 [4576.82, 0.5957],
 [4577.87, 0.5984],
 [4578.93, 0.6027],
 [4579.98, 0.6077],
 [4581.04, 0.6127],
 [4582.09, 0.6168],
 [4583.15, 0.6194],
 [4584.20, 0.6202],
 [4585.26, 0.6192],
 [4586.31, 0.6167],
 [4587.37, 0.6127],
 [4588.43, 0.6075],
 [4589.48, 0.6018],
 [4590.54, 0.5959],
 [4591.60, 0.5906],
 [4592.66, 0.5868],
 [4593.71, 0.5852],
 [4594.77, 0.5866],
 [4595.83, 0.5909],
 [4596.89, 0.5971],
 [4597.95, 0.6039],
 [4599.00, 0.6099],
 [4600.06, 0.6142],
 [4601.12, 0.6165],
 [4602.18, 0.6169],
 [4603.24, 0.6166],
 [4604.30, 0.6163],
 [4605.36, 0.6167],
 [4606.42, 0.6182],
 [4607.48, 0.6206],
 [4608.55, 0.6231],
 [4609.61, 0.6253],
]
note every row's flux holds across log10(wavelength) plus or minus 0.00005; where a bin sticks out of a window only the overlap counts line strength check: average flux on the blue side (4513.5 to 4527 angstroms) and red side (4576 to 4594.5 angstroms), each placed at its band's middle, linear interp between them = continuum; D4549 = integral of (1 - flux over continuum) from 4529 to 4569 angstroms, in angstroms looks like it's 0.5 angstroms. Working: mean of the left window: 0.605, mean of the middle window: 0.597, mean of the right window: 0.605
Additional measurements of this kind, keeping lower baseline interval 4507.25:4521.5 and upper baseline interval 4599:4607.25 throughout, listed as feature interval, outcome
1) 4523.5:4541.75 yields 1.7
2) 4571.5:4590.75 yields 0.3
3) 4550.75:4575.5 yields -0.4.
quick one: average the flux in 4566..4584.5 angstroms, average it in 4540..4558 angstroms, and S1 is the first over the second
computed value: 1.1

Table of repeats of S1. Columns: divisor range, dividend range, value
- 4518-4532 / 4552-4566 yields 1.09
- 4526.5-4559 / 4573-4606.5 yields 1.05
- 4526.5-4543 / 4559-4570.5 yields 1.17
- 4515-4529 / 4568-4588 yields 1.03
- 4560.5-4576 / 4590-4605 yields 0.94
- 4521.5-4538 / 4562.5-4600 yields 1.09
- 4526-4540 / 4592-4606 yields 1.08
